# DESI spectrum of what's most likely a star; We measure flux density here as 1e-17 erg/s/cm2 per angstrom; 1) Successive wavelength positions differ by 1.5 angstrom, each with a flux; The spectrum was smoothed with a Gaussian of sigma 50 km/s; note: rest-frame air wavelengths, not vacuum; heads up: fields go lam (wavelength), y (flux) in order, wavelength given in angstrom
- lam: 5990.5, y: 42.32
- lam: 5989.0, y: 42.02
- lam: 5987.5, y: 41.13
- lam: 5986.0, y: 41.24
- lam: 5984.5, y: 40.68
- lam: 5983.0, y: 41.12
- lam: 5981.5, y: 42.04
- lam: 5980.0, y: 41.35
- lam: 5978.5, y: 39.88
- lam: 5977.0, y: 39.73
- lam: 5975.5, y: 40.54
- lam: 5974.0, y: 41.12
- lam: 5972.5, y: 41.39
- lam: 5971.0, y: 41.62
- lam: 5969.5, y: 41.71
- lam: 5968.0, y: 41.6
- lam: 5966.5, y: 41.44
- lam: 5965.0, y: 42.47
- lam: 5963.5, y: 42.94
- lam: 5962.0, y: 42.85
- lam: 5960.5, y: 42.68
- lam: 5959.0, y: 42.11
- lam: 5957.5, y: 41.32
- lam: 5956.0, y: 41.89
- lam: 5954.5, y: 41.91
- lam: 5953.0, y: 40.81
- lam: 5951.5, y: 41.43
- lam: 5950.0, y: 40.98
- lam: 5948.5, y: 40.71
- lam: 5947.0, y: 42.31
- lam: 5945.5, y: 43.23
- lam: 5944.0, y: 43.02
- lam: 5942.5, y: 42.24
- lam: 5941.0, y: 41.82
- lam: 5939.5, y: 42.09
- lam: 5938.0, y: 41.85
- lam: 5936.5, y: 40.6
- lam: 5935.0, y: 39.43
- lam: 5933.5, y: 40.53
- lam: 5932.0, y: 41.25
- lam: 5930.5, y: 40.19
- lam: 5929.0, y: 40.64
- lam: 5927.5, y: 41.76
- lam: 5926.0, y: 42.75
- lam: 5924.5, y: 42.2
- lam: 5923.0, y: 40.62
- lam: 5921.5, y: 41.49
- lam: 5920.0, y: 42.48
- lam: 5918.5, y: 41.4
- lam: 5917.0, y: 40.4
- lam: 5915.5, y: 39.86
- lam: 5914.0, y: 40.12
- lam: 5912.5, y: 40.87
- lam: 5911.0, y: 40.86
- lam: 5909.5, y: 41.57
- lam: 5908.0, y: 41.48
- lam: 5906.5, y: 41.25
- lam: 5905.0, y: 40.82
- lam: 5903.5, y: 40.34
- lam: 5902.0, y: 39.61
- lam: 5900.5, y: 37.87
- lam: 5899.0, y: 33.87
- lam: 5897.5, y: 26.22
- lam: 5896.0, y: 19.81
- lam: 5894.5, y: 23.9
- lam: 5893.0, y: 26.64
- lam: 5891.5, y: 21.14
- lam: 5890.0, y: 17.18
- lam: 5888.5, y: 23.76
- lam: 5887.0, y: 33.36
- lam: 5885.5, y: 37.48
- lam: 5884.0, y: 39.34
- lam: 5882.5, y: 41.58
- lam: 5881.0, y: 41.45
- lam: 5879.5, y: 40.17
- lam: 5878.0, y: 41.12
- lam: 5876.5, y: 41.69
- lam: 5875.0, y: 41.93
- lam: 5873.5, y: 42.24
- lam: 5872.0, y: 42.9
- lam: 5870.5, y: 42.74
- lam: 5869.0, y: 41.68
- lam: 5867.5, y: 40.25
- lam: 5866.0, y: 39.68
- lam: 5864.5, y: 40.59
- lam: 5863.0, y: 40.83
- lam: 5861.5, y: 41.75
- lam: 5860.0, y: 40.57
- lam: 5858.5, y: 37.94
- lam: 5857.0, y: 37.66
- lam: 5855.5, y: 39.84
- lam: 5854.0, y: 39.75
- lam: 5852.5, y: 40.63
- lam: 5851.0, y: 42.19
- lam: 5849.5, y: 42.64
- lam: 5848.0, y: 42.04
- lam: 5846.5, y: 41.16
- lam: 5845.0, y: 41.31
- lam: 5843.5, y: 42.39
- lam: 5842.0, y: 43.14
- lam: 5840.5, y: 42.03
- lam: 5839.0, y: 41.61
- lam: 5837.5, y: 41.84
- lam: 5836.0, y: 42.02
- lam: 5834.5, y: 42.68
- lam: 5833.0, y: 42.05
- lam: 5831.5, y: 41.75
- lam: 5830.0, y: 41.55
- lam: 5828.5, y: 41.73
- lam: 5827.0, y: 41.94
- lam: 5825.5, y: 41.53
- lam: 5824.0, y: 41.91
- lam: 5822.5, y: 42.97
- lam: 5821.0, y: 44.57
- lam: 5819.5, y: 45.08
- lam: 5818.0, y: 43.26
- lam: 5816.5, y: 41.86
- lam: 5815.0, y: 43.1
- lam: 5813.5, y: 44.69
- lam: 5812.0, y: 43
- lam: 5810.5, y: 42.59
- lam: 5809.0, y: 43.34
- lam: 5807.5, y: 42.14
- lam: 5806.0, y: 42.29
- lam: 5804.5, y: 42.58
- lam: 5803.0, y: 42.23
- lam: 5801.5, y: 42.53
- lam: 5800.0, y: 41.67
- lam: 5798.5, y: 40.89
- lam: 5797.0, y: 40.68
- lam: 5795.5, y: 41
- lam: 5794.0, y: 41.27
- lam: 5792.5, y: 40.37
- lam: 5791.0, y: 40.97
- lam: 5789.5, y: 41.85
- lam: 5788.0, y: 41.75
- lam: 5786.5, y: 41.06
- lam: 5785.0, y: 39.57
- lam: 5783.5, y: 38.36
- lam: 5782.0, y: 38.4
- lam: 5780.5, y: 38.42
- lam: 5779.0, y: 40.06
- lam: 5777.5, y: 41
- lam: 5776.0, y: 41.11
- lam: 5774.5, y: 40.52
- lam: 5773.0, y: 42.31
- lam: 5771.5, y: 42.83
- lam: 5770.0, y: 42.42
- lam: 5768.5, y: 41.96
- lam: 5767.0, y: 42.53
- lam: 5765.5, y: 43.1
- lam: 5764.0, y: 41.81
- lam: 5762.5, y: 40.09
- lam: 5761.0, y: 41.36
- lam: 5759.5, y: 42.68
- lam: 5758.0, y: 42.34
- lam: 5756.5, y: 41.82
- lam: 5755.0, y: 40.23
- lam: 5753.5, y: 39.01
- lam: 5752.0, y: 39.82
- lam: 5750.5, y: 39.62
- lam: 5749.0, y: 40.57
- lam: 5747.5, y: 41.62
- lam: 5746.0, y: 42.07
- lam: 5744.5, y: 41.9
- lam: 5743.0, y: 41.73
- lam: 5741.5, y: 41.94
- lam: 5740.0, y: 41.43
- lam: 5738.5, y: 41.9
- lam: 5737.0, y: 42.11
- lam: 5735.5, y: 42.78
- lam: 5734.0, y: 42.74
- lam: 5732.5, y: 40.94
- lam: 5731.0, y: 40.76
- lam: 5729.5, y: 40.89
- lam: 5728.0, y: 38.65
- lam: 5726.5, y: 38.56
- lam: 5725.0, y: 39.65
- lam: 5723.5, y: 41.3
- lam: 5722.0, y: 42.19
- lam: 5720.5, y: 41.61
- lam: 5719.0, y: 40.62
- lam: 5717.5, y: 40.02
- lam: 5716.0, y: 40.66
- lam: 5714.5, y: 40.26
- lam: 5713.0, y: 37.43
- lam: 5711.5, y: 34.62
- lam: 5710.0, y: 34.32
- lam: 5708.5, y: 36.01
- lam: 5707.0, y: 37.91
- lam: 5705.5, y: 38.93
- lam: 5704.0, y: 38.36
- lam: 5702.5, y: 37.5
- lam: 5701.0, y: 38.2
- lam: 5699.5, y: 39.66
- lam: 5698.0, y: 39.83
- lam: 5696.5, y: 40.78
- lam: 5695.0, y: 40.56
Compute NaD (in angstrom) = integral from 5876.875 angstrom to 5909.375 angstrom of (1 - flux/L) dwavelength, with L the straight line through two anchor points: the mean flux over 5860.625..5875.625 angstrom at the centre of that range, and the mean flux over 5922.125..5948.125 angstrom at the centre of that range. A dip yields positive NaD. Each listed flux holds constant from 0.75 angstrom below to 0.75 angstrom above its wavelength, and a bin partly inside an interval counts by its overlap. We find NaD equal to 5.9 angstrom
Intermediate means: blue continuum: 41.4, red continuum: 41.5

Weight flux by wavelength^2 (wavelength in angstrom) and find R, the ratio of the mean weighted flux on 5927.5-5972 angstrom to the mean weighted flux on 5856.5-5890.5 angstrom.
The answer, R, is 1.10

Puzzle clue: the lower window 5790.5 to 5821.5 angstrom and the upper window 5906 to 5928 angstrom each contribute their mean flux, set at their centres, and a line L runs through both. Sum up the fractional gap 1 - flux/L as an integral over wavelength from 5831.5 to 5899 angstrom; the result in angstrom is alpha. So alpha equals 6.1 angstrom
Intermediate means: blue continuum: 42.4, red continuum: 41.3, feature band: 38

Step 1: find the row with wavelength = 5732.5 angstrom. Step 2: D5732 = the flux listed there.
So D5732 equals 40.94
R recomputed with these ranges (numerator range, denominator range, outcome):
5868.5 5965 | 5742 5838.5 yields 0.98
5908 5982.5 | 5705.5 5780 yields 1.09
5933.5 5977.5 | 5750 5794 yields 1.08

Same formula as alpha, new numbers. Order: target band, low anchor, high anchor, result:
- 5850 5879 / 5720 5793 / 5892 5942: -1.05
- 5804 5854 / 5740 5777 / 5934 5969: -0.94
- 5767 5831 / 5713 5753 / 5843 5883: -1.19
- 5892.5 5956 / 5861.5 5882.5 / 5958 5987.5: 3.04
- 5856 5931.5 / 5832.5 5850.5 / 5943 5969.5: 7.28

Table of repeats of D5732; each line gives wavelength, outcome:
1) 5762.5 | 40.09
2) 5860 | 40.57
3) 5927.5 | 41.76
